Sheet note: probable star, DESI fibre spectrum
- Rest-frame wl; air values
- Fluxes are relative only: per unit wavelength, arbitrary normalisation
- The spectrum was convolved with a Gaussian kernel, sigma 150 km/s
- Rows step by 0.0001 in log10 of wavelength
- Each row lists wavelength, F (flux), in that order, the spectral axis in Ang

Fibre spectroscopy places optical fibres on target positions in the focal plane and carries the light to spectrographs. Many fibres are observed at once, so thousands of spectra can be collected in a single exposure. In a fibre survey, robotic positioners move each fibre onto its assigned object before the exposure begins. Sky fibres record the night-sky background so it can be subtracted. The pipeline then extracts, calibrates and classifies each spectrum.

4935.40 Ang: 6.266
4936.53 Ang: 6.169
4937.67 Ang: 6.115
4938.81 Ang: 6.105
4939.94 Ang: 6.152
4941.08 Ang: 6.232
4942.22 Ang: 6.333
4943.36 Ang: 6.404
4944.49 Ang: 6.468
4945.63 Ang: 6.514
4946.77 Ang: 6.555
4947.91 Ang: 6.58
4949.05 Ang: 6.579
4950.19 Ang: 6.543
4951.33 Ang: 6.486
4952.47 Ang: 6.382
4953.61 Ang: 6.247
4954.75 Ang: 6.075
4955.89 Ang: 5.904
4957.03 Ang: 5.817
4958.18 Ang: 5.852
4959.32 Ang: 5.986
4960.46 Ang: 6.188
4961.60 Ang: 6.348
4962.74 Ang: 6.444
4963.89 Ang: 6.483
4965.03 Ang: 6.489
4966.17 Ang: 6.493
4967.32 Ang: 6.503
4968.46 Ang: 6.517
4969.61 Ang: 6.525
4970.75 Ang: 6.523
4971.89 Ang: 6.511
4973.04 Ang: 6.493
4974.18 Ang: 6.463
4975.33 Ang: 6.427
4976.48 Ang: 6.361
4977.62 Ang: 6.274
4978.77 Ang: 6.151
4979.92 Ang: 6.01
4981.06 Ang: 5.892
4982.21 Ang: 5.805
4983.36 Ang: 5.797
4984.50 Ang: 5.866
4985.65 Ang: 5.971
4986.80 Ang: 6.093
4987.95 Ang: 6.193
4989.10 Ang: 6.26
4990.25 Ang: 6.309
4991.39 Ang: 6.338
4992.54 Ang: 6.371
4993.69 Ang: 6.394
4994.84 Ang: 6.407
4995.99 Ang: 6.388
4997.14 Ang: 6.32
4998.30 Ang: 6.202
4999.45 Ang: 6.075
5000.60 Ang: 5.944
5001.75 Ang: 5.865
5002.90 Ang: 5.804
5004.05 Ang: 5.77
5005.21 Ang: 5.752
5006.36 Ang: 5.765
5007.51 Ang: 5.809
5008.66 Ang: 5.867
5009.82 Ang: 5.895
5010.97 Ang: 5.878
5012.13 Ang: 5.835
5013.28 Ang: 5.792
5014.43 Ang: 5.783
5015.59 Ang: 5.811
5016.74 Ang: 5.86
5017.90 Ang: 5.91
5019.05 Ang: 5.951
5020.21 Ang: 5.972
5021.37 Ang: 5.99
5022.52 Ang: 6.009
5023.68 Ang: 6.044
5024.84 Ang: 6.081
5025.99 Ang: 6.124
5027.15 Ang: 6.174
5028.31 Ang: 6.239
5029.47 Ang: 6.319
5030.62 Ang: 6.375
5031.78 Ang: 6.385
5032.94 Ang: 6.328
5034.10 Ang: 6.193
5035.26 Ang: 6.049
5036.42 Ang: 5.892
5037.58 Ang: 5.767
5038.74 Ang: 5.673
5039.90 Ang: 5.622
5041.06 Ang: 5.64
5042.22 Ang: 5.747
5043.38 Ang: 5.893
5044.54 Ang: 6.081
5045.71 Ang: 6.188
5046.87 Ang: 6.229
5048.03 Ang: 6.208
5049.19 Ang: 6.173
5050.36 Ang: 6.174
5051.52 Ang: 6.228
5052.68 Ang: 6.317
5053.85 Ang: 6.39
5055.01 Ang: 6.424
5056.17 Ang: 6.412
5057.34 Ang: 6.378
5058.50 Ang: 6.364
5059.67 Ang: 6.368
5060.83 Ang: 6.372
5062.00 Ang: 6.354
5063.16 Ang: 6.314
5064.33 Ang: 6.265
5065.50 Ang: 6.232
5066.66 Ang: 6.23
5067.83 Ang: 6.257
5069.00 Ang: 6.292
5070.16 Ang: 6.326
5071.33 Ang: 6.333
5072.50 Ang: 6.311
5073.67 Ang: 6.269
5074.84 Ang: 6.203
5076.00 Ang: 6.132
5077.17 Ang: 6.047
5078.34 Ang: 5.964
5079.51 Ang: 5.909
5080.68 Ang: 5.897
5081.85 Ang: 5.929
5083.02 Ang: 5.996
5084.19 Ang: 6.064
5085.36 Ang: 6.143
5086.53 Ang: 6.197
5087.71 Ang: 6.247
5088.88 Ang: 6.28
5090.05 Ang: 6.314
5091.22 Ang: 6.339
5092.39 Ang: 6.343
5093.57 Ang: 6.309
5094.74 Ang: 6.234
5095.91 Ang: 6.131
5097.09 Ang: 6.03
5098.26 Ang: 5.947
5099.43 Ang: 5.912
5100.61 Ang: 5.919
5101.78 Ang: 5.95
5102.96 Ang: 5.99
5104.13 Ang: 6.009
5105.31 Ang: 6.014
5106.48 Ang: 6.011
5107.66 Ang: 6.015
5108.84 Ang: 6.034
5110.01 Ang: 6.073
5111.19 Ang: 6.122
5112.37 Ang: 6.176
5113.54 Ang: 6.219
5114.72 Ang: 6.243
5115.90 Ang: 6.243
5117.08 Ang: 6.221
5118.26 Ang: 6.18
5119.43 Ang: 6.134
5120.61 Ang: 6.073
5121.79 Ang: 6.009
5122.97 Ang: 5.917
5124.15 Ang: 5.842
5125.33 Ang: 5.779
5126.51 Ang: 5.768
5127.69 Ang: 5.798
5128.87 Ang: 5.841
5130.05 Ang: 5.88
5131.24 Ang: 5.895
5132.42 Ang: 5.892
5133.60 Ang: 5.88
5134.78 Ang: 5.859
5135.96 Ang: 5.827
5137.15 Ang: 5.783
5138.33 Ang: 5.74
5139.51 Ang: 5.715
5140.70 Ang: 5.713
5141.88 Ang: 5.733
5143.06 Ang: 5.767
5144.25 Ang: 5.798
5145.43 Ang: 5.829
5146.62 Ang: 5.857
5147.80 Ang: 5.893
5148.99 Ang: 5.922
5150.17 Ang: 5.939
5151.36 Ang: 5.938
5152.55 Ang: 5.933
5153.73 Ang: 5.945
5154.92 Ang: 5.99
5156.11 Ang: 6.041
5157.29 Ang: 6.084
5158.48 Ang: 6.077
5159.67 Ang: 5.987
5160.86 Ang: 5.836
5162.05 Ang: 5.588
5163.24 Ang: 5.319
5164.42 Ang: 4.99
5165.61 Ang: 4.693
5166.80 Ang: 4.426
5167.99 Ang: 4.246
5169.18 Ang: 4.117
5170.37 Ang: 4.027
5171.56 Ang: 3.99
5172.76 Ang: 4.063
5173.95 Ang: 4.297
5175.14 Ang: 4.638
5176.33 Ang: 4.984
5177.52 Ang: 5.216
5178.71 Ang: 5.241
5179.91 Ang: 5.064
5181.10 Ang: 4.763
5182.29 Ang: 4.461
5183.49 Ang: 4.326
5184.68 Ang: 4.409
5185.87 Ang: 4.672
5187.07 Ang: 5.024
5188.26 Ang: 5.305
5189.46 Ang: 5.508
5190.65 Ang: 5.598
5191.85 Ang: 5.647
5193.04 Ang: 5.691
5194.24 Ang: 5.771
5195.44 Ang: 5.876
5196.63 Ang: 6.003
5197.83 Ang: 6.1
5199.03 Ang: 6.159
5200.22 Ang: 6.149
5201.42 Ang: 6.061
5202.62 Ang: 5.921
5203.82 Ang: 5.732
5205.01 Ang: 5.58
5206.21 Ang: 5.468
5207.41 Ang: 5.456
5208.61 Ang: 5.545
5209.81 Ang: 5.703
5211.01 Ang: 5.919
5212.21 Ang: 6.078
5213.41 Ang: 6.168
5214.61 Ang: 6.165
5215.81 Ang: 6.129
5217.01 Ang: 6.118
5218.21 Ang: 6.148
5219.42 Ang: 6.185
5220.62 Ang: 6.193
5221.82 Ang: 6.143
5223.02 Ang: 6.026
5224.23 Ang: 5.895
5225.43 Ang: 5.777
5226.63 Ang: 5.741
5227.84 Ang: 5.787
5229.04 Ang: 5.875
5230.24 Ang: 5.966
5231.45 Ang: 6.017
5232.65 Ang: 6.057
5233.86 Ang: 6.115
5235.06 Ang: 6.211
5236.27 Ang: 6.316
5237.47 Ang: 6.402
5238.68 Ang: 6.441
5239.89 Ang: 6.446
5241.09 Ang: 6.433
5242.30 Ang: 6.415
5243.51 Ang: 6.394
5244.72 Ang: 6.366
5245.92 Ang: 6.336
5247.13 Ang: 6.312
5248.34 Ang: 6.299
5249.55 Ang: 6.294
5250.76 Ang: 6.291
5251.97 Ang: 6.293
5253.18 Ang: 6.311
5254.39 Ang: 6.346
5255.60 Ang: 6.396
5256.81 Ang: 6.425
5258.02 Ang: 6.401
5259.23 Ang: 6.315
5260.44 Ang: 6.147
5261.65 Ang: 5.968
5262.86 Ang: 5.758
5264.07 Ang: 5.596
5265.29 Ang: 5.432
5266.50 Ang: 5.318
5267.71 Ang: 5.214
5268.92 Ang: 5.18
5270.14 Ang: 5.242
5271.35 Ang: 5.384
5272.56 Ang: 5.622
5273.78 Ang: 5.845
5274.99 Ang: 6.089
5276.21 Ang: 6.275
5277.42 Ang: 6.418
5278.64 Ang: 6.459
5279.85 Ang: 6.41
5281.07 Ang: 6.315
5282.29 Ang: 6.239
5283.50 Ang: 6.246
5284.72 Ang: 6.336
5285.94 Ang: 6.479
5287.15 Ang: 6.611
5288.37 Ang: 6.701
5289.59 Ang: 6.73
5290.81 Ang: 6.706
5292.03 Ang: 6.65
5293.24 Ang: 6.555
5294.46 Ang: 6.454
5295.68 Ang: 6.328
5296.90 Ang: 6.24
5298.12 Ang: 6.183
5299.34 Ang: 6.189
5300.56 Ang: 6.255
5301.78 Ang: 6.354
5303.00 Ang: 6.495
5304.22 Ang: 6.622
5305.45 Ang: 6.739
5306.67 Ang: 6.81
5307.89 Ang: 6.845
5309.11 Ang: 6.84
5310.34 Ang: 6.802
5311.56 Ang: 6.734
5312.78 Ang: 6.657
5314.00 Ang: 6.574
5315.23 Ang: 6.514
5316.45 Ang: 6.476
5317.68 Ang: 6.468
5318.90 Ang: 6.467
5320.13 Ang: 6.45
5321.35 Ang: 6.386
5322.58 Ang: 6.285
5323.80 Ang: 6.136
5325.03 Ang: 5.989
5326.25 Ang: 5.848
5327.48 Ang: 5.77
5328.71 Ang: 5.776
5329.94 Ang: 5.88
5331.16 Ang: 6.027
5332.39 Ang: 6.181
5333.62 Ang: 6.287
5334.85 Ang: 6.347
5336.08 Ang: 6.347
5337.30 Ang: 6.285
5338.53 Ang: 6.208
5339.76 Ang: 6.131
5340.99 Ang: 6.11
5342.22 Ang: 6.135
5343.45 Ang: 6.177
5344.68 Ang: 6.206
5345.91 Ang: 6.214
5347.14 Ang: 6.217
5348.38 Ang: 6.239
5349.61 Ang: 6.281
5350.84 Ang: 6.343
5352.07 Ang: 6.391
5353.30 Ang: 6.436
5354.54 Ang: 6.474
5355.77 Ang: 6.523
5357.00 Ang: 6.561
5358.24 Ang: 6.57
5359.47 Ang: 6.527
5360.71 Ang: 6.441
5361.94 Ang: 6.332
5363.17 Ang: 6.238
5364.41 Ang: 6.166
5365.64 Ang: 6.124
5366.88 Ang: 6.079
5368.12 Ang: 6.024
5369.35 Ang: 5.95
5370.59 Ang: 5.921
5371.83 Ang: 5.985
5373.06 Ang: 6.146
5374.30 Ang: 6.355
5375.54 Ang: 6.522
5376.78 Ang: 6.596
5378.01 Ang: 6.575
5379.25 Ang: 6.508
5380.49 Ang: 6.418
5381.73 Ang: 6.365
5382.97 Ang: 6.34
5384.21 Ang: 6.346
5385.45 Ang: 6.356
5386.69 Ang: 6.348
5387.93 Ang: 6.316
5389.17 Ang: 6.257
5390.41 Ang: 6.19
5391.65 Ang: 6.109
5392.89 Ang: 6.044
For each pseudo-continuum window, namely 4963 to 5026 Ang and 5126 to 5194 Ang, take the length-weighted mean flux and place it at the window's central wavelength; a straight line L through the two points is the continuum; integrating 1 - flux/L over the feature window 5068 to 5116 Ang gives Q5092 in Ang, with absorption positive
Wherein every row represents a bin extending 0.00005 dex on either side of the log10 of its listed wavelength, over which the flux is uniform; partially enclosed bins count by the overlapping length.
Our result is -3.8 Ang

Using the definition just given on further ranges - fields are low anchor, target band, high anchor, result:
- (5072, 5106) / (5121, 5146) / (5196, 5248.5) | 1.09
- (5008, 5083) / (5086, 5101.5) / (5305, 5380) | -0.07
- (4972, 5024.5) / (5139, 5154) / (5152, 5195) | -1.68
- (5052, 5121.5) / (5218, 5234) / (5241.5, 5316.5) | 0.67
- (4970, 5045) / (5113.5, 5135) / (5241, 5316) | 0.61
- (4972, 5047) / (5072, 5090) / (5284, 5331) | 0.08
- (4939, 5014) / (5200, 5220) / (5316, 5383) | 1.05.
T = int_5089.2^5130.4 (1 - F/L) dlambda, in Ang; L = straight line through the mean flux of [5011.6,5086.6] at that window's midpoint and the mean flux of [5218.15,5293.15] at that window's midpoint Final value 0.4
